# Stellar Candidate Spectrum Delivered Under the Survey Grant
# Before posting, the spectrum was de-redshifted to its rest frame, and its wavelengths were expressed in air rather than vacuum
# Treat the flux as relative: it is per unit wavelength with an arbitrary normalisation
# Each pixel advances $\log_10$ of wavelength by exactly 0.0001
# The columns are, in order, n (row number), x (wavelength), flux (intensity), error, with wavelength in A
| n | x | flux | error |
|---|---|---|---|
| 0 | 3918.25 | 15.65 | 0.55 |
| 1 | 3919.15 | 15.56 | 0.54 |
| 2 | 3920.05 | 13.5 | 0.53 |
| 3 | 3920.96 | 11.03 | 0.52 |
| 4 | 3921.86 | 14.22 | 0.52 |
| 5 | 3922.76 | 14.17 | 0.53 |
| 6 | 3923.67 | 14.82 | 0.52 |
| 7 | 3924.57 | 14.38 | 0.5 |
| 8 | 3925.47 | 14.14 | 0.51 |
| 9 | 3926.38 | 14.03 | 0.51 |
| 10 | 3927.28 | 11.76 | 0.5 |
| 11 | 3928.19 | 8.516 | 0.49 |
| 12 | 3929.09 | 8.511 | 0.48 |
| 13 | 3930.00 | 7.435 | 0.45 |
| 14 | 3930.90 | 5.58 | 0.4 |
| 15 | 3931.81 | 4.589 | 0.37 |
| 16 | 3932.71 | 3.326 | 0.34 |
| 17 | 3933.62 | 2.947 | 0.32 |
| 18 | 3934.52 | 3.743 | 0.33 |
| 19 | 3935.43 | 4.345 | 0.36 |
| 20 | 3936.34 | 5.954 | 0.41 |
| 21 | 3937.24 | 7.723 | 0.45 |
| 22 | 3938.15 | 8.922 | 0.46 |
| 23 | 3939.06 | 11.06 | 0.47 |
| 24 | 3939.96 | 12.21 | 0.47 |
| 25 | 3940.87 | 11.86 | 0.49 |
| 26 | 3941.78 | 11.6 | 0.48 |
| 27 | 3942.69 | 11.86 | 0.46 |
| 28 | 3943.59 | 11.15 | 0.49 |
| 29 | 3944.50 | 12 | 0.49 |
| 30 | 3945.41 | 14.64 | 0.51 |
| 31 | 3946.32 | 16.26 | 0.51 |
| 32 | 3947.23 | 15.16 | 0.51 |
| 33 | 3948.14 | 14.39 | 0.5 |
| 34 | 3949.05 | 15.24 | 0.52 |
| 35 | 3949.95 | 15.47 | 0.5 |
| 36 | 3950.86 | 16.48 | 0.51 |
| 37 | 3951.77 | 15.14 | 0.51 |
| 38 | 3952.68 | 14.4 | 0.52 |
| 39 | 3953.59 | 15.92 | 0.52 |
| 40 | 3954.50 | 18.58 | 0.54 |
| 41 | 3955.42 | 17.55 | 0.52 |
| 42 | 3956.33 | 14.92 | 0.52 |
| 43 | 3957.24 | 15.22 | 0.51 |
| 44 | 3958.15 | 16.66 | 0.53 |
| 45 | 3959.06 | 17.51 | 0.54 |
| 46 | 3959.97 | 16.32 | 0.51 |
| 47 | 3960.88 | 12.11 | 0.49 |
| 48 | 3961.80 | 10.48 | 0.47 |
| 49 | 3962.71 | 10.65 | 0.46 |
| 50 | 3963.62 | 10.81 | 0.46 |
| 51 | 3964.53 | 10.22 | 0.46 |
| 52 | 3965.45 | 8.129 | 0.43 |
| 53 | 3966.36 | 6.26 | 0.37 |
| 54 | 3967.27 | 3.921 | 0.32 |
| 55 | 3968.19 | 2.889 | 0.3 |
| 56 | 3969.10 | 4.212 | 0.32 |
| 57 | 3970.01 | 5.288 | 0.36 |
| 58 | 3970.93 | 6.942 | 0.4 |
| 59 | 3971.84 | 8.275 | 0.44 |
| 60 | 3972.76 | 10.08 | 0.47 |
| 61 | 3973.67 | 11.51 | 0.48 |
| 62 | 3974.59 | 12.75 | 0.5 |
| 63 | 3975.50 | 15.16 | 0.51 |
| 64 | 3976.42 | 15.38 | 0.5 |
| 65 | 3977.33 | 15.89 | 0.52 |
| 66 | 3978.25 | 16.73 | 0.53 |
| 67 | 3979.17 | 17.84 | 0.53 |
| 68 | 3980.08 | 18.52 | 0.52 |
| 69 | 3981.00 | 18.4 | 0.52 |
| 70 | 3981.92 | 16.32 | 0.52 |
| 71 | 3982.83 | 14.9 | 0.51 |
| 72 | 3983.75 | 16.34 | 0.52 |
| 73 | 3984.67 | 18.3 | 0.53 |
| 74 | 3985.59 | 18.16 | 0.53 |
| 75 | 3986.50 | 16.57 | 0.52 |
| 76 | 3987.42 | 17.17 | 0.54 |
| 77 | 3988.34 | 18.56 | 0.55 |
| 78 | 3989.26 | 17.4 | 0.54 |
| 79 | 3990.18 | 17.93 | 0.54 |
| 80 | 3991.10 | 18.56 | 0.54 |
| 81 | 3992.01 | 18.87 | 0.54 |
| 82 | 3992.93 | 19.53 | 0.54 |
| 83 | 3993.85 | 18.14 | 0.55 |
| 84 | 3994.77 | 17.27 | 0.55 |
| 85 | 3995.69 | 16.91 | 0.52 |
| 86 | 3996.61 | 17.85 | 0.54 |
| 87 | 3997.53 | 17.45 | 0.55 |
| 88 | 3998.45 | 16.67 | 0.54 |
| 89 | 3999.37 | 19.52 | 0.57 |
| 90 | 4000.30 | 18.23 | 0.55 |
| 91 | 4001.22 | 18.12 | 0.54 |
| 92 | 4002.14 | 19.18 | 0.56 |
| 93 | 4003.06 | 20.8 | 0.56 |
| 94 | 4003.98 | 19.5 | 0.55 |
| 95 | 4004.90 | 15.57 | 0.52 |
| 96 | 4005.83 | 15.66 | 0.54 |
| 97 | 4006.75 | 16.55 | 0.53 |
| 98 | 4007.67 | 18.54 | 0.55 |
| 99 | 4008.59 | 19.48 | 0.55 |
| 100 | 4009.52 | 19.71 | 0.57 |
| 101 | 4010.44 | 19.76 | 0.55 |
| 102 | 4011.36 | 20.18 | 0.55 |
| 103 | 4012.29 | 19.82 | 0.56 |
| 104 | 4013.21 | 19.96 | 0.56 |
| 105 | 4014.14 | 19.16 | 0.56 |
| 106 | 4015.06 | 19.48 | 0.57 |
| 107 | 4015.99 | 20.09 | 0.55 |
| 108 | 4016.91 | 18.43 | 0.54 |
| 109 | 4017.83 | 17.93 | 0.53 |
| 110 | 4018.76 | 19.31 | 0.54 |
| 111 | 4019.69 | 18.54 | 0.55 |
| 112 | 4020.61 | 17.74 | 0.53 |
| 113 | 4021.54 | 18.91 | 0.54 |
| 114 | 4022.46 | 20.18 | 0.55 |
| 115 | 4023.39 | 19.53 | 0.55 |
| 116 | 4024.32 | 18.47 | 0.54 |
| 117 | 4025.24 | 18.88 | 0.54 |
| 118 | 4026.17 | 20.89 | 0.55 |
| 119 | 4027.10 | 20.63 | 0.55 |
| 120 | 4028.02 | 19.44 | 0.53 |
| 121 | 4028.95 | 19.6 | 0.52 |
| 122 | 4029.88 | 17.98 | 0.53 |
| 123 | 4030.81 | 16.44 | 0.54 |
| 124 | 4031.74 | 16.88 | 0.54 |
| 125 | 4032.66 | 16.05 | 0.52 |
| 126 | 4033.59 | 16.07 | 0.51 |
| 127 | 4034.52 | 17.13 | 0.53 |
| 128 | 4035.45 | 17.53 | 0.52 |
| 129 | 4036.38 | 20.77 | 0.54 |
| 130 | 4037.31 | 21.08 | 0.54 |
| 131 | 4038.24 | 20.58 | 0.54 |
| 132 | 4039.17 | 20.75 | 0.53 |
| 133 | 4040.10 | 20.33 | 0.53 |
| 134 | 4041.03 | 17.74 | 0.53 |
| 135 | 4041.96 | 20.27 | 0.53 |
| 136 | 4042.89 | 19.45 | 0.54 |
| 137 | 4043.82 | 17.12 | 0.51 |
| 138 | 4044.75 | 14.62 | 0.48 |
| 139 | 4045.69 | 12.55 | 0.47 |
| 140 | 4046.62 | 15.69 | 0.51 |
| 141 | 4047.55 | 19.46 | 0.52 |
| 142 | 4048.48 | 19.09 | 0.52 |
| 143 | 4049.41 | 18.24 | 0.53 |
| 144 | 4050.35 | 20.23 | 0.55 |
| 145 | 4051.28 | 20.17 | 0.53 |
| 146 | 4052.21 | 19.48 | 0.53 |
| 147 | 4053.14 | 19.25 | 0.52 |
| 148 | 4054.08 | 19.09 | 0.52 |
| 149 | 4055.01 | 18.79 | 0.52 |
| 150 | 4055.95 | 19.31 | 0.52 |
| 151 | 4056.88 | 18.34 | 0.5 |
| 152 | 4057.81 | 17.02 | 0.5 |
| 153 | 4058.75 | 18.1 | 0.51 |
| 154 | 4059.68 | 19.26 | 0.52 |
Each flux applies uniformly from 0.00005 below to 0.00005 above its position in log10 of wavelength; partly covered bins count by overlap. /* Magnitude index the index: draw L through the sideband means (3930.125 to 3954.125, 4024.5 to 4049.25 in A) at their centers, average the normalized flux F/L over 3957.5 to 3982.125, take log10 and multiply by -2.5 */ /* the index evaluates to 0.110 mag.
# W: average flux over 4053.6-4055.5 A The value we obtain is 18.9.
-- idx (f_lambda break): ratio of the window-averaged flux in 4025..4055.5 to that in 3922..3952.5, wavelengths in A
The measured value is 1.69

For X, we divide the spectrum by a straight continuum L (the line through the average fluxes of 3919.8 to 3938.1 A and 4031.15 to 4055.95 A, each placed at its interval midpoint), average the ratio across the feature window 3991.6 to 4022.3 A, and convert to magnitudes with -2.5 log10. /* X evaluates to -0.20 mag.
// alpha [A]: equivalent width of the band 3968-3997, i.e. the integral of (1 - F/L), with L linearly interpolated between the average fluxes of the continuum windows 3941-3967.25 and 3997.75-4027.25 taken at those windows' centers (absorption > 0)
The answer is 2.2 A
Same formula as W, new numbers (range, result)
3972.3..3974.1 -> 10.8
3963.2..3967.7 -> 7.87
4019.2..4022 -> 18.4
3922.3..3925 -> 14.5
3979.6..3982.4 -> 17.8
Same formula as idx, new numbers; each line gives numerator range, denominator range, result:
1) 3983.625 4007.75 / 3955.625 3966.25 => 1.39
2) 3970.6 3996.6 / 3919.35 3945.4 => 1.61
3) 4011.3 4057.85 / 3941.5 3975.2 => 1.53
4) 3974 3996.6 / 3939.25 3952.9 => 1.24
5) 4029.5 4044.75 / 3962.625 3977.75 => 1.98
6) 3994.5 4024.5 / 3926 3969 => 1.68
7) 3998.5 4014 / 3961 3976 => 2.15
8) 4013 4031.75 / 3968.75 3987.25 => 1.36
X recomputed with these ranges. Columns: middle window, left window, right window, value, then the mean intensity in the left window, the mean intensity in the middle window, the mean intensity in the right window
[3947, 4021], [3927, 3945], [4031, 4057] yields -0.23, 8.24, 15.8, 18.4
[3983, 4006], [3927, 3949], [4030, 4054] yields -0.25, 9.49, 17.9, 18.3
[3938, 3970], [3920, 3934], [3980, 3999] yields 0.05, 10.1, 12.5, 17.6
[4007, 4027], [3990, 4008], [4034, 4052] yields -0.06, 18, 19.3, 18.6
